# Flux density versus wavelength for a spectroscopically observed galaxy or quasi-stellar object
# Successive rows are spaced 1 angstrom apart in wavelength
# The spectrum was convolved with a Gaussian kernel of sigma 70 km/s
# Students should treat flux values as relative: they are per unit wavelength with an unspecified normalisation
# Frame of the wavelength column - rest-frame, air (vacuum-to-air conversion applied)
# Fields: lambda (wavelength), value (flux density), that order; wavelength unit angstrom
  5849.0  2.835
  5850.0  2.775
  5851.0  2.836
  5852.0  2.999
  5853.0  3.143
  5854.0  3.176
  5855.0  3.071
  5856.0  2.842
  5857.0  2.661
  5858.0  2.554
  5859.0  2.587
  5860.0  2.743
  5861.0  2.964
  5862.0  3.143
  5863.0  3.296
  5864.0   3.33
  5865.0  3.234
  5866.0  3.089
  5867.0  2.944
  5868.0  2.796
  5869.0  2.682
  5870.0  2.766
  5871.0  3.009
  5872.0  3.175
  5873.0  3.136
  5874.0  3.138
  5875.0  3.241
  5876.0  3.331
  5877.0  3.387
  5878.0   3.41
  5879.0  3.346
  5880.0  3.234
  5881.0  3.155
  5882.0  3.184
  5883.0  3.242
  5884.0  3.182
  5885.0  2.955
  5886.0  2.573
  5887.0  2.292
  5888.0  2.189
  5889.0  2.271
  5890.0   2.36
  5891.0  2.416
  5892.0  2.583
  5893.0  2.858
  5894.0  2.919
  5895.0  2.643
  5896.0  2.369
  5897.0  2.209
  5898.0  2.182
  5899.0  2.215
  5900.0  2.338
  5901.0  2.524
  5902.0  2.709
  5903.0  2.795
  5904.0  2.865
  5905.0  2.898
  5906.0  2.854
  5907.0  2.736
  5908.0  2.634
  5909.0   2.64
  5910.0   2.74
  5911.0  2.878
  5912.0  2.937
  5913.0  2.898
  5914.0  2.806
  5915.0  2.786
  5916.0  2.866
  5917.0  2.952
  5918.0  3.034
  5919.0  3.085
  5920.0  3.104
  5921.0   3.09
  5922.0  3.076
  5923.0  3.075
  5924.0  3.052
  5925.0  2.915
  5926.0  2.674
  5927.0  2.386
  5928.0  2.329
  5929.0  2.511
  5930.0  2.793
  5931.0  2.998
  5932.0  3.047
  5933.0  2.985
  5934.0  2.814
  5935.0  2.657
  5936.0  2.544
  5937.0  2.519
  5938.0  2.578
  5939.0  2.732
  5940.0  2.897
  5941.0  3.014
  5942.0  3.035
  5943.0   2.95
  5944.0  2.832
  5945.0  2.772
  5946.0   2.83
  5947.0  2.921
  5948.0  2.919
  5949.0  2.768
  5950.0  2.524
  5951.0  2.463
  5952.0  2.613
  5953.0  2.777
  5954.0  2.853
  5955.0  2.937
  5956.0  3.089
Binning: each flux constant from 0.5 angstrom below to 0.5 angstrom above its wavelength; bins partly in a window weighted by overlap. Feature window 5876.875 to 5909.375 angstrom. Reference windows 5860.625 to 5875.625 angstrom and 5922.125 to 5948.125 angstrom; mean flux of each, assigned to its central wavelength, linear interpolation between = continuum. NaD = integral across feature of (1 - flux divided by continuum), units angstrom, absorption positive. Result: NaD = 2.67 angstrom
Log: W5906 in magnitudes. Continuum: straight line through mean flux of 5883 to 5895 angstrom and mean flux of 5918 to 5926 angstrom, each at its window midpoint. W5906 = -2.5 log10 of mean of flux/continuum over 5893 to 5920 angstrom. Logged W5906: 0.048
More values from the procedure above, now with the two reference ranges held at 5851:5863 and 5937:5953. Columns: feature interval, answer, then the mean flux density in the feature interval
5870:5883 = -0.12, 3.21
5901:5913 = 0.02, 2.78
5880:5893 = 0.06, 2.73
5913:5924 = -0.06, 2.99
